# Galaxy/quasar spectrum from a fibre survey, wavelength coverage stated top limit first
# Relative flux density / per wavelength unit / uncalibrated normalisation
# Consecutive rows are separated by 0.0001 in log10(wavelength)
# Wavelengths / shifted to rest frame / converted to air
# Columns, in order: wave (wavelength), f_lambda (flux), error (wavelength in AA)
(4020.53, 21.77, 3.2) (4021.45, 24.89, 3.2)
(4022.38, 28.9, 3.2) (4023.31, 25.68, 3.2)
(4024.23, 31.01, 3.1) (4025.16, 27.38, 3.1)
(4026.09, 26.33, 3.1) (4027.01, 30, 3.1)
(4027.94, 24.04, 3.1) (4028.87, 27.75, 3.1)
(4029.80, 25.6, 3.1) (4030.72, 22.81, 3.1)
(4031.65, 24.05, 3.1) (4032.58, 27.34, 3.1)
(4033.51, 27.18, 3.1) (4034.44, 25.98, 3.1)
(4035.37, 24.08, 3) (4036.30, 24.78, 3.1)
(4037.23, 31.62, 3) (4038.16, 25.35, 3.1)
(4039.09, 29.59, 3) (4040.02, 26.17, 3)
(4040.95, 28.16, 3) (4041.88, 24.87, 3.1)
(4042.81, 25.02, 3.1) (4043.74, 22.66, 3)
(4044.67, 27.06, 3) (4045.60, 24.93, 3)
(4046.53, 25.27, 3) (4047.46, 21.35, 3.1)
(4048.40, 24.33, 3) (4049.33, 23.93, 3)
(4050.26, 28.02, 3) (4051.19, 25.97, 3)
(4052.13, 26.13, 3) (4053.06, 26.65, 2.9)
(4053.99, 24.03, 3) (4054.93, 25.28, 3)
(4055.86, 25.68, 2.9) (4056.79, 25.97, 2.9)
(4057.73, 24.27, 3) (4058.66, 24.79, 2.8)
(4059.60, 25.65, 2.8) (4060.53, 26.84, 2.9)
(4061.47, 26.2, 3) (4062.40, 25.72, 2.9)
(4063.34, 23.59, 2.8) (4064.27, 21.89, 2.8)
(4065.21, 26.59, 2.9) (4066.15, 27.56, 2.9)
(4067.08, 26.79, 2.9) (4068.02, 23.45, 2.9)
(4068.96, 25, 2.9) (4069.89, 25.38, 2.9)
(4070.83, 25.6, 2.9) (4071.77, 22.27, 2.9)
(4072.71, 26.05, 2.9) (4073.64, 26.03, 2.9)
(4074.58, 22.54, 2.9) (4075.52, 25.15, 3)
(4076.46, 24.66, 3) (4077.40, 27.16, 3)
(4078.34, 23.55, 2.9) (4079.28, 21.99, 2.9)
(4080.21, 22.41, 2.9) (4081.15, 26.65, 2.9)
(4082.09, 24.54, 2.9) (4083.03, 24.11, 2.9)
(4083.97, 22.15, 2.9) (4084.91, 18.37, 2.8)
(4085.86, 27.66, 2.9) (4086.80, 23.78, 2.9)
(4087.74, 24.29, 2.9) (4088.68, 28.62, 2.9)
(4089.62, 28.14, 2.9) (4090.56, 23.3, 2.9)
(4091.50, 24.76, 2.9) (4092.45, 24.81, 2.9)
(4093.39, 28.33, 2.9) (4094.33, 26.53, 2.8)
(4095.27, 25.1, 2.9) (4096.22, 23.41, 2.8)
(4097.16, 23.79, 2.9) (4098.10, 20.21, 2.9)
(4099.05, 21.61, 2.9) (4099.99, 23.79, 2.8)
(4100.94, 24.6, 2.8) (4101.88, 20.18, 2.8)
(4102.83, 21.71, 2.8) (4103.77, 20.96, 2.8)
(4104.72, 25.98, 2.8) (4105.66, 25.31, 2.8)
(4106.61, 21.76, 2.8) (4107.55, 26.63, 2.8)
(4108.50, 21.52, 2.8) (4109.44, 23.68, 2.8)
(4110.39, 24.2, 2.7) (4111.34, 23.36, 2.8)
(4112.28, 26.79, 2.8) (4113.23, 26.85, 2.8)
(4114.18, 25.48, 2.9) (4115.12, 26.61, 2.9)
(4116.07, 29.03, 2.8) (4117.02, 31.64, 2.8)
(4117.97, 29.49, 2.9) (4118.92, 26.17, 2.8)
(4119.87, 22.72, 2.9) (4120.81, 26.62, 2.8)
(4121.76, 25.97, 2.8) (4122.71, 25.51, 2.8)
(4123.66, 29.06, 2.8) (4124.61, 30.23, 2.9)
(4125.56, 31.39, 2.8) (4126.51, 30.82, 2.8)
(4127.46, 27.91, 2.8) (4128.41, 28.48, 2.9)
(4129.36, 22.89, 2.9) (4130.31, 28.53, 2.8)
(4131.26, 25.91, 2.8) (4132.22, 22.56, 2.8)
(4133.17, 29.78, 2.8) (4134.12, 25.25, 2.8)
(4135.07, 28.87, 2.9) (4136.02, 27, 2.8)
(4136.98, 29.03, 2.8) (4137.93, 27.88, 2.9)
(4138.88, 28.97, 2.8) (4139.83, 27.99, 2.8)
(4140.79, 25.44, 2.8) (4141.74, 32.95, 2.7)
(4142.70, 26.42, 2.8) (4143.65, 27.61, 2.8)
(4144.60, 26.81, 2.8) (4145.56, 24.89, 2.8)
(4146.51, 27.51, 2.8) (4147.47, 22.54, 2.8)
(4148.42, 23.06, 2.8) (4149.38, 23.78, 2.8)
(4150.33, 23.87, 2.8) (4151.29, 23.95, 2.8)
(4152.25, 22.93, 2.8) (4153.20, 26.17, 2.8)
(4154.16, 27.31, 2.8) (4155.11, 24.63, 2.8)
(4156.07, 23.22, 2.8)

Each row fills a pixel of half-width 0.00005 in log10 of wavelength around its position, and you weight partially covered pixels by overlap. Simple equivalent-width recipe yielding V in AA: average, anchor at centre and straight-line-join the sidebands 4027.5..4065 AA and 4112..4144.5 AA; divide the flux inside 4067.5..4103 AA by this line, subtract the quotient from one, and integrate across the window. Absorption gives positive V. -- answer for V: 3.0 AA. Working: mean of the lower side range 25.5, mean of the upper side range 27.6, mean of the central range 24.3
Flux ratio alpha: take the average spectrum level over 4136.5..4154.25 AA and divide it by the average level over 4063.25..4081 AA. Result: 1.06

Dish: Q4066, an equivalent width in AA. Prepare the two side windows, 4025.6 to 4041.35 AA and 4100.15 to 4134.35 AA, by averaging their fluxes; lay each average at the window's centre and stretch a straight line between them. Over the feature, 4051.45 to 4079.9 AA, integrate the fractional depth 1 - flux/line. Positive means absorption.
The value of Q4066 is 1.3 AA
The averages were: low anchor 26.5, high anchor 26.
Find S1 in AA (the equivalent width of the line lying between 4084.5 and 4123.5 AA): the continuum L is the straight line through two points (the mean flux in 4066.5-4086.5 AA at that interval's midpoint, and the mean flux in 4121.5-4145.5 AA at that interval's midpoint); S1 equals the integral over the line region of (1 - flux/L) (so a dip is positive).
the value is 1.6 AA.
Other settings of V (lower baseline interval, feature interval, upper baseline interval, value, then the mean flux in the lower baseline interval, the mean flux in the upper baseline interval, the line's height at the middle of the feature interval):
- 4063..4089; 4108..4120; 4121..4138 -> 0.3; 24.5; 27.6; 26.7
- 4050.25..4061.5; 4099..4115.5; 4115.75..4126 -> 2.1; 25.7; 28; 27.5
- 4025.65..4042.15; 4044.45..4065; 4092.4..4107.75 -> 0.4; 26.4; 23.7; 25.6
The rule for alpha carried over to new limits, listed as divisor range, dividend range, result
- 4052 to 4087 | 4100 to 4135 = 1.05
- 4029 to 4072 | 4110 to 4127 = 1.07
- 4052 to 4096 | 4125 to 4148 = 1.10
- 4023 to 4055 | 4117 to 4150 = 1.04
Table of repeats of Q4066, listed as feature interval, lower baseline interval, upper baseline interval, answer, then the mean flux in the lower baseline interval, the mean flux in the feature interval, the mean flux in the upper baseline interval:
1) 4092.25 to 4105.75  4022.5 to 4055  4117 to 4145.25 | 1.7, 26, 23.7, 27.6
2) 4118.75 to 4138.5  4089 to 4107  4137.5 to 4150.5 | -1.3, 24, 27.3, 26.5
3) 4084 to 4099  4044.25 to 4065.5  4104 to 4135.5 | 0.8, 25.2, 24.6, 26.5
